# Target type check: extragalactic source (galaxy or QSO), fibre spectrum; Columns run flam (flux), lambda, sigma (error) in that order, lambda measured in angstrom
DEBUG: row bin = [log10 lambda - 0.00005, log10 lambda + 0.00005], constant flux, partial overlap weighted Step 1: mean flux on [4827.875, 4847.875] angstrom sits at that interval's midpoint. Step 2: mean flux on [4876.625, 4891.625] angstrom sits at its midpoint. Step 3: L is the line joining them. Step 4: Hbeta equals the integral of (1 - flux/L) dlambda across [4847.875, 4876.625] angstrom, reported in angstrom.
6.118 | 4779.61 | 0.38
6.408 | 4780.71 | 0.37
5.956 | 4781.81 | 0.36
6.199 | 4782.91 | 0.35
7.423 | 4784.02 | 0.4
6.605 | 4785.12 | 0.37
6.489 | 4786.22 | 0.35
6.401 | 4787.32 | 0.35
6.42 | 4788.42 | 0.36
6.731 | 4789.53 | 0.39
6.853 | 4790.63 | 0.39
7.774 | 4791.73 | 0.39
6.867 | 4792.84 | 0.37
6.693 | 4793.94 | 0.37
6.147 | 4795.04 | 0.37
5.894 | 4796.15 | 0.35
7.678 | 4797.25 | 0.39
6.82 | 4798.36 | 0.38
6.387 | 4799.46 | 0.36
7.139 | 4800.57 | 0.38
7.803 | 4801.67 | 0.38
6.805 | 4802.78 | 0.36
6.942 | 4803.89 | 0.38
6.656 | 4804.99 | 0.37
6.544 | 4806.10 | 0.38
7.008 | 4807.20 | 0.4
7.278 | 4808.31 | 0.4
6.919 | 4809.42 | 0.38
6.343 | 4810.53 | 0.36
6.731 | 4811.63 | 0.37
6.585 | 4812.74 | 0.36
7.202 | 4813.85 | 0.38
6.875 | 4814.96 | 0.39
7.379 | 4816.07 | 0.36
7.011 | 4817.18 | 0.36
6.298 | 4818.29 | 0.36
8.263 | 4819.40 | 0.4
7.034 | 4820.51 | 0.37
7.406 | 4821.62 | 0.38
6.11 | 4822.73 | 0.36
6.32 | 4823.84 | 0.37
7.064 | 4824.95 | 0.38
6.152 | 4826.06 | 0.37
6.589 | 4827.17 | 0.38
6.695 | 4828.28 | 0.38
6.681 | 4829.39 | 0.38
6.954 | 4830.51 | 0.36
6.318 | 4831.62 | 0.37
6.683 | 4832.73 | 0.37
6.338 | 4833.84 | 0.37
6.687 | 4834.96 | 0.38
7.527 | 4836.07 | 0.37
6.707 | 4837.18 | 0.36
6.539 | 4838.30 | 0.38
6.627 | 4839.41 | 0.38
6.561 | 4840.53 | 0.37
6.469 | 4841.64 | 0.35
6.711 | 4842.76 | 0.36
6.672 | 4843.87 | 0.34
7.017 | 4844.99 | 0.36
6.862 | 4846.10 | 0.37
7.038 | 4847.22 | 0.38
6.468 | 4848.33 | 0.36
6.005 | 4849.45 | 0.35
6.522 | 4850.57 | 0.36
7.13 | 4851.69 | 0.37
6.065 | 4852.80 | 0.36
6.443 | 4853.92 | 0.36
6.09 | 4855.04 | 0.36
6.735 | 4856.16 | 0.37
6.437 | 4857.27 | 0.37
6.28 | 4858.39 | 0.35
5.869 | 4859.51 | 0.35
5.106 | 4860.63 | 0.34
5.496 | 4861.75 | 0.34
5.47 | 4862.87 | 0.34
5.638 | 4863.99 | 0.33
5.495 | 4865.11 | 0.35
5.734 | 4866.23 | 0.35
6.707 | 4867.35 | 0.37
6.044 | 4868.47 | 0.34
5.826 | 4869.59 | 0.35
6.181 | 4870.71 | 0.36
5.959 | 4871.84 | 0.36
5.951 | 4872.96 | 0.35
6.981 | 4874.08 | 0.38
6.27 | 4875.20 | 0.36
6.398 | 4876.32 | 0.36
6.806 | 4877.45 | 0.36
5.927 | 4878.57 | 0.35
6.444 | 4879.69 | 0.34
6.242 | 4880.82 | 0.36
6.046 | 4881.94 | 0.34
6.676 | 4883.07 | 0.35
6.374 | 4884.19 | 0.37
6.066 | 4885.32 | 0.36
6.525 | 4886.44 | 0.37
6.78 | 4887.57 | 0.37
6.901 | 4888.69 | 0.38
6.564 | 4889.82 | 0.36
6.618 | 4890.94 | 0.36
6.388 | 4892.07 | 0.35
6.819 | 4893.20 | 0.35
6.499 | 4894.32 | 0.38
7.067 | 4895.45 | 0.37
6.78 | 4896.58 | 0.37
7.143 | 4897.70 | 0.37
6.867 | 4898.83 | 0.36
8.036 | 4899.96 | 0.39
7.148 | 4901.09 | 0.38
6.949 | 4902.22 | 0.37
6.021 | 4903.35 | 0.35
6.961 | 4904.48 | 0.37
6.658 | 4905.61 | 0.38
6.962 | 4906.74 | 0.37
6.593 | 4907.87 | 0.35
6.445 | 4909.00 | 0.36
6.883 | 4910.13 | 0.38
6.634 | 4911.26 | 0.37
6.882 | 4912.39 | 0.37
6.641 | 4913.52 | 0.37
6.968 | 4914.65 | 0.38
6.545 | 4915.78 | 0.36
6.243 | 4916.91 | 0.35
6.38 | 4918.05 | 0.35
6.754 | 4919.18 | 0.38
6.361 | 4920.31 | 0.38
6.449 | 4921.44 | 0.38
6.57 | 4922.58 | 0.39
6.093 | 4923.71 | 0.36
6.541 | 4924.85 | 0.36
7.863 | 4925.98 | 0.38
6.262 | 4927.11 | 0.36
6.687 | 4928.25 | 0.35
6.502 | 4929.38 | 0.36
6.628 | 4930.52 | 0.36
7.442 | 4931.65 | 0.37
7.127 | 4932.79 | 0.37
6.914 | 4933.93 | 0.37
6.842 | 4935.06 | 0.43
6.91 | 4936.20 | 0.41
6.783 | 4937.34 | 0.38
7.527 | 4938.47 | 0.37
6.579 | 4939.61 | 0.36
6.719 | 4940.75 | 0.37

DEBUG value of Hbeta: 2.0 angstrom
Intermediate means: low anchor 6.73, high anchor 6.46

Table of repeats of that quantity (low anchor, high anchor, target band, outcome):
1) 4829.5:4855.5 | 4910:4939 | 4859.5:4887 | 2.4 angstrom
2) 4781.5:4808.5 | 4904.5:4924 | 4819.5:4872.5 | 2.2 angstrom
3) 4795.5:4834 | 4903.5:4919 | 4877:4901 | 0.2 angstrom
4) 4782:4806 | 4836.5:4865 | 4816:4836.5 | -0.8 angstrom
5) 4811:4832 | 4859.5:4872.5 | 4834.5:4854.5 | -1.2 angstrom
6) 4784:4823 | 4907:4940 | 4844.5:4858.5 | 0.5 angstrom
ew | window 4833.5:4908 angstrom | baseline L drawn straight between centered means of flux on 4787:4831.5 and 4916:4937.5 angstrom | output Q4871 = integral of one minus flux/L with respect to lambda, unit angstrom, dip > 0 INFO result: 3.1 angstrom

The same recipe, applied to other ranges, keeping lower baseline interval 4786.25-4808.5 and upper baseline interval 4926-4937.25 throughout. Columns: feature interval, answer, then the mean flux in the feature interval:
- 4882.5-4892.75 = 0.5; 6.54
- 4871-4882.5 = 0.9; 6.3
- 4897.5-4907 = -0.2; 6.96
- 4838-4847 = 0.2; 6.7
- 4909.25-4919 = 0.3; 6.65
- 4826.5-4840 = 0.3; 6.69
